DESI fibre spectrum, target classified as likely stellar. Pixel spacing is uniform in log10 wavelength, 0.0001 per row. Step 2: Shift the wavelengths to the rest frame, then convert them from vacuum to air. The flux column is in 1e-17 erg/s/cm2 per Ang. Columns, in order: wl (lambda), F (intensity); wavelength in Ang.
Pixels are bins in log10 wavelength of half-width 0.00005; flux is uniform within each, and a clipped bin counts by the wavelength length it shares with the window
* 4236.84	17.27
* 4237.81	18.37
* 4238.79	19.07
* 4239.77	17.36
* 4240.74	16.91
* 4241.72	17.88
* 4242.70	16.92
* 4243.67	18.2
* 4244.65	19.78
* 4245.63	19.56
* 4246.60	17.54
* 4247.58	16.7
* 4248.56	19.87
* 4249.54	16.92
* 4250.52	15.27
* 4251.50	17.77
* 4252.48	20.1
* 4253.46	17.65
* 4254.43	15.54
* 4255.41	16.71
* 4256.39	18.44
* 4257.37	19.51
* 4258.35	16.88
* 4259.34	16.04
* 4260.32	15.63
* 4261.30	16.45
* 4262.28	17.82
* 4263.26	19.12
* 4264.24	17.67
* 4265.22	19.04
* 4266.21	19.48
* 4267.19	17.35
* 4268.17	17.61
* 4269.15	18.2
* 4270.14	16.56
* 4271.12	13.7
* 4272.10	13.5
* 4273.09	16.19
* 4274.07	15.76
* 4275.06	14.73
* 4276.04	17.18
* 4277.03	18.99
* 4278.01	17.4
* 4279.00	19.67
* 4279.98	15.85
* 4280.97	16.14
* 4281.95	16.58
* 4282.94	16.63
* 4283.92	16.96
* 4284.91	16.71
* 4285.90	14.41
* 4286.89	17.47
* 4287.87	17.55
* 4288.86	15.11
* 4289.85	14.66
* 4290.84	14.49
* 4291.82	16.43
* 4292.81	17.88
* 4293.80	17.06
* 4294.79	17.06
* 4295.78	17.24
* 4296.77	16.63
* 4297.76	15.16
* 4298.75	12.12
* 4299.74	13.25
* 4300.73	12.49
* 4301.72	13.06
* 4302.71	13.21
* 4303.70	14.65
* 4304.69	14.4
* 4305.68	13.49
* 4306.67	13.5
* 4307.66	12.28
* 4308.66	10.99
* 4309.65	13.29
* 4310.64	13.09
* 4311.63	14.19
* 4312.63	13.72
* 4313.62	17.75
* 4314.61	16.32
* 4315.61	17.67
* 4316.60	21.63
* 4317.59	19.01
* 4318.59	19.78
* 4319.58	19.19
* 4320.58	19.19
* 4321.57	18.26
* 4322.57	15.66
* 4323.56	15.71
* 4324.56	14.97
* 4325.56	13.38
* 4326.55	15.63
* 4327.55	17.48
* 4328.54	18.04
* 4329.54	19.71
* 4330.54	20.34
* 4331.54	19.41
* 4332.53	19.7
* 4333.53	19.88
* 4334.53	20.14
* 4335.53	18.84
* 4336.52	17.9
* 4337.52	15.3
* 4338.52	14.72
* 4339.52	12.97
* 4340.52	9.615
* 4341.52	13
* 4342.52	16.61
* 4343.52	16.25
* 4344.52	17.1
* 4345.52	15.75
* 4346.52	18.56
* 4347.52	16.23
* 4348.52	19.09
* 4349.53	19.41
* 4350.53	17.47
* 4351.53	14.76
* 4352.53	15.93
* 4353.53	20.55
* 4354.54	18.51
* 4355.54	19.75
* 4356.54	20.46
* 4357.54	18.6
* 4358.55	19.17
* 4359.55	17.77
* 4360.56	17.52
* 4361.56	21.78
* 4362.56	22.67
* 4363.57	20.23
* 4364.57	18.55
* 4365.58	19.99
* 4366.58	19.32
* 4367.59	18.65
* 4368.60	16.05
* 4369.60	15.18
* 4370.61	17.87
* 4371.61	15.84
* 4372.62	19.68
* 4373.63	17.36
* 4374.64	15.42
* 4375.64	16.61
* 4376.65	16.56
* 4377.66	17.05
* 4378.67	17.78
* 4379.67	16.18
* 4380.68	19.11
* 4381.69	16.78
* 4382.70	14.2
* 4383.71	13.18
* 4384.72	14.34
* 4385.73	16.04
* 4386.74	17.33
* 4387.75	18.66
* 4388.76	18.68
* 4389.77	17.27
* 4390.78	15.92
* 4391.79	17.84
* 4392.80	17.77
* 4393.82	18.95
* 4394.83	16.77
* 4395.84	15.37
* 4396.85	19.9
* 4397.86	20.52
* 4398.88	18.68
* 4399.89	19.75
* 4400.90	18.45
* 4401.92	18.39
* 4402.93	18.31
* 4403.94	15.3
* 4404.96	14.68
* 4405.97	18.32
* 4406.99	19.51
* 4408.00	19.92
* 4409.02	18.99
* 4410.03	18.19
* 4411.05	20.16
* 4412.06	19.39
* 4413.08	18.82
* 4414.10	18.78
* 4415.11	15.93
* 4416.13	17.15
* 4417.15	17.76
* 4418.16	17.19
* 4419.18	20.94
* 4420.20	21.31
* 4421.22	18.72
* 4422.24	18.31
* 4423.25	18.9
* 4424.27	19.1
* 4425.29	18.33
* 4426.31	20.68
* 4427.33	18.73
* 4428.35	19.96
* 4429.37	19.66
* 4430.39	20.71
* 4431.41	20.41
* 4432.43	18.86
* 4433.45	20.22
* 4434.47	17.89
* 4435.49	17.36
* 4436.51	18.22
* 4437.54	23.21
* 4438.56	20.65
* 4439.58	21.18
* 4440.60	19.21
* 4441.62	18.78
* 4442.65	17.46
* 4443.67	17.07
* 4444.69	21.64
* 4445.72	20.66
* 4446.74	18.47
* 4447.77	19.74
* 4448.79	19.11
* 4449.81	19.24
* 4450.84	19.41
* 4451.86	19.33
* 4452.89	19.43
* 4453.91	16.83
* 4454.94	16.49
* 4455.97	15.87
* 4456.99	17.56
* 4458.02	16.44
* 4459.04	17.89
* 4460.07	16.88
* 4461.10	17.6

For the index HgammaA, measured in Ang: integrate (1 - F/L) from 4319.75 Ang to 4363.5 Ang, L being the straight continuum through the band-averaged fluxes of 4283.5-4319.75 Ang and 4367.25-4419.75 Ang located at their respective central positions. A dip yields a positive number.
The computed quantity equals -3.1 Ang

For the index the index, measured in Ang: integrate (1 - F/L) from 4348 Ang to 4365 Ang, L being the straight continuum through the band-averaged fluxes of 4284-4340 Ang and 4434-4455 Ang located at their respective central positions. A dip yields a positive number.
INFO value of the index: -1.76 Ang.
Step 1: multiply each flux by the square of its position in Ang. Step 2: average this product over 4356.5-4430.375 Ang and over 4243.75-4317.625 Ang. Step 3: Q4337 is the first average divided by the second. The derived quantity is 1.17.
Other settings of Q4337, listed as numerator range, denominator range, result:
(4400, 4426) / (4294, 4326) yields 1.26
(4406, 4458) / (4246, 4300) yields 1.22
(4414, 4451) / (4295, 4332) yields 1.28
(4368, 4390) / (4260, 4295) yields 1.04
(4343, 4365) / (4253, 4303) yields 1.17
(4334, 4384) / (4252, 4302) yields 1.09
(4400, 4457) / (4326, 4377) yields 1.10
